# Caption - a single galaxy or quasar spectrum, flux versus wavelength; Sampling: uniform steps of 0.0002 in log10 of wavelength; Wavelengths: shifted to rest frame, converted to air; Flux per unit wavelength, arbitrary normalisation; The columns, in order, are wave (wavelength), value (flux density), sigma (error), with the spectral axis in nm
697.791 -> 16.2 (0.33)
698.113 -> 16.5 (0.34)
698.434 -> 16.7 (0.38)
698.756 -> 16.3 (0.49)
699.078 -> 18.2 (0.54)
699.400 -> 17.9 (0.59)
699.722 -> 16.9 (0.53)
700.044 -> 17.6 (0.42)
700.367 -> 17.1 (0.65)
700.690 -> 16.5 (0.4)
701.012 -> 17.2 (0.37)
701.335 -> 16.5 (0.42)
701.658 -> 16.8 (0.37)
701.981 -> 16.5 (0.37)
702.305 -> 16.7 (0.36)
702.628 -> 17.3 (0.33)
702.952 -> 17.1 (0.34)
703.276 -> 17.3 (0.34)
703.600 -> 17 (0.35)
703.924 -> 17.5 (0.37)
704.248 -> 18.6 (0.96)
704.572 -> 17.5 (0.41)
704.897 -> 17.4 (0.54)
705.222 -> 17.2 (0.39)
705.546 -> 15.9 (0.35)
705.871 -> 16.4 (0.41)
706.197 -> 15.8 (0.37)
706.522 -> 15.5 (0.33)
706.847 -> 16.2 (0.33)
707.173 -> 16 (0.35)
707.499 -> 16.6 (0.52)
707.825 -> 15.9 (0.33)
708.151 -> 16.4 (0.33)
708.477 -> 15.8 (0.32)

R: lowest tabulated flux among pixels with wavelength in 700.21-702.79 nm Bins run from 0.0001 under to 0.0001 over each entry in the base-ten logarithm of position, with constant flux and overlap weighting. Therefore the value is 16.5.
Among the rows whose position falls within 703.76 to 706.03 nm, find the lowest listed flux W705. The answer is 15.9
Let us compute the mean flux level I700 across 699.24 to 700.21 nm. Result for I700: 17.5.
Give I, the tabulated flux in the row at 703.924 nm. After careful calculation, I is 17.5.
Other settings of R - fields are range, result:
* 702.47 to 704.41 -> 17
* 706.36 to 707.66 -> 15.5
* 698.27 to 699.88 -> 16.3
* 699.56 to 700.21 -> 16.9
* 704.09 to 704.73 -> 17.5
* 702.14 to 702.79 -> 16.7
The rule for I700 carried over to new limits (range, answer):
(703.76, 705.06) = 17.7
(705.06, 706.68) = 16.2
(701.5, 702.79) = 16.8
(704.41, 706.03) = 16.9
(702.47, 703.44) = 17.2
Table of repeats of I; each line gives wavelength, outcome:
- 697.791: 16.2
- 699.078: 18.2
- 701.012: 17.2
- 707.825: 15.9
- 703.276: 17.3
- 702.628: 17.3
